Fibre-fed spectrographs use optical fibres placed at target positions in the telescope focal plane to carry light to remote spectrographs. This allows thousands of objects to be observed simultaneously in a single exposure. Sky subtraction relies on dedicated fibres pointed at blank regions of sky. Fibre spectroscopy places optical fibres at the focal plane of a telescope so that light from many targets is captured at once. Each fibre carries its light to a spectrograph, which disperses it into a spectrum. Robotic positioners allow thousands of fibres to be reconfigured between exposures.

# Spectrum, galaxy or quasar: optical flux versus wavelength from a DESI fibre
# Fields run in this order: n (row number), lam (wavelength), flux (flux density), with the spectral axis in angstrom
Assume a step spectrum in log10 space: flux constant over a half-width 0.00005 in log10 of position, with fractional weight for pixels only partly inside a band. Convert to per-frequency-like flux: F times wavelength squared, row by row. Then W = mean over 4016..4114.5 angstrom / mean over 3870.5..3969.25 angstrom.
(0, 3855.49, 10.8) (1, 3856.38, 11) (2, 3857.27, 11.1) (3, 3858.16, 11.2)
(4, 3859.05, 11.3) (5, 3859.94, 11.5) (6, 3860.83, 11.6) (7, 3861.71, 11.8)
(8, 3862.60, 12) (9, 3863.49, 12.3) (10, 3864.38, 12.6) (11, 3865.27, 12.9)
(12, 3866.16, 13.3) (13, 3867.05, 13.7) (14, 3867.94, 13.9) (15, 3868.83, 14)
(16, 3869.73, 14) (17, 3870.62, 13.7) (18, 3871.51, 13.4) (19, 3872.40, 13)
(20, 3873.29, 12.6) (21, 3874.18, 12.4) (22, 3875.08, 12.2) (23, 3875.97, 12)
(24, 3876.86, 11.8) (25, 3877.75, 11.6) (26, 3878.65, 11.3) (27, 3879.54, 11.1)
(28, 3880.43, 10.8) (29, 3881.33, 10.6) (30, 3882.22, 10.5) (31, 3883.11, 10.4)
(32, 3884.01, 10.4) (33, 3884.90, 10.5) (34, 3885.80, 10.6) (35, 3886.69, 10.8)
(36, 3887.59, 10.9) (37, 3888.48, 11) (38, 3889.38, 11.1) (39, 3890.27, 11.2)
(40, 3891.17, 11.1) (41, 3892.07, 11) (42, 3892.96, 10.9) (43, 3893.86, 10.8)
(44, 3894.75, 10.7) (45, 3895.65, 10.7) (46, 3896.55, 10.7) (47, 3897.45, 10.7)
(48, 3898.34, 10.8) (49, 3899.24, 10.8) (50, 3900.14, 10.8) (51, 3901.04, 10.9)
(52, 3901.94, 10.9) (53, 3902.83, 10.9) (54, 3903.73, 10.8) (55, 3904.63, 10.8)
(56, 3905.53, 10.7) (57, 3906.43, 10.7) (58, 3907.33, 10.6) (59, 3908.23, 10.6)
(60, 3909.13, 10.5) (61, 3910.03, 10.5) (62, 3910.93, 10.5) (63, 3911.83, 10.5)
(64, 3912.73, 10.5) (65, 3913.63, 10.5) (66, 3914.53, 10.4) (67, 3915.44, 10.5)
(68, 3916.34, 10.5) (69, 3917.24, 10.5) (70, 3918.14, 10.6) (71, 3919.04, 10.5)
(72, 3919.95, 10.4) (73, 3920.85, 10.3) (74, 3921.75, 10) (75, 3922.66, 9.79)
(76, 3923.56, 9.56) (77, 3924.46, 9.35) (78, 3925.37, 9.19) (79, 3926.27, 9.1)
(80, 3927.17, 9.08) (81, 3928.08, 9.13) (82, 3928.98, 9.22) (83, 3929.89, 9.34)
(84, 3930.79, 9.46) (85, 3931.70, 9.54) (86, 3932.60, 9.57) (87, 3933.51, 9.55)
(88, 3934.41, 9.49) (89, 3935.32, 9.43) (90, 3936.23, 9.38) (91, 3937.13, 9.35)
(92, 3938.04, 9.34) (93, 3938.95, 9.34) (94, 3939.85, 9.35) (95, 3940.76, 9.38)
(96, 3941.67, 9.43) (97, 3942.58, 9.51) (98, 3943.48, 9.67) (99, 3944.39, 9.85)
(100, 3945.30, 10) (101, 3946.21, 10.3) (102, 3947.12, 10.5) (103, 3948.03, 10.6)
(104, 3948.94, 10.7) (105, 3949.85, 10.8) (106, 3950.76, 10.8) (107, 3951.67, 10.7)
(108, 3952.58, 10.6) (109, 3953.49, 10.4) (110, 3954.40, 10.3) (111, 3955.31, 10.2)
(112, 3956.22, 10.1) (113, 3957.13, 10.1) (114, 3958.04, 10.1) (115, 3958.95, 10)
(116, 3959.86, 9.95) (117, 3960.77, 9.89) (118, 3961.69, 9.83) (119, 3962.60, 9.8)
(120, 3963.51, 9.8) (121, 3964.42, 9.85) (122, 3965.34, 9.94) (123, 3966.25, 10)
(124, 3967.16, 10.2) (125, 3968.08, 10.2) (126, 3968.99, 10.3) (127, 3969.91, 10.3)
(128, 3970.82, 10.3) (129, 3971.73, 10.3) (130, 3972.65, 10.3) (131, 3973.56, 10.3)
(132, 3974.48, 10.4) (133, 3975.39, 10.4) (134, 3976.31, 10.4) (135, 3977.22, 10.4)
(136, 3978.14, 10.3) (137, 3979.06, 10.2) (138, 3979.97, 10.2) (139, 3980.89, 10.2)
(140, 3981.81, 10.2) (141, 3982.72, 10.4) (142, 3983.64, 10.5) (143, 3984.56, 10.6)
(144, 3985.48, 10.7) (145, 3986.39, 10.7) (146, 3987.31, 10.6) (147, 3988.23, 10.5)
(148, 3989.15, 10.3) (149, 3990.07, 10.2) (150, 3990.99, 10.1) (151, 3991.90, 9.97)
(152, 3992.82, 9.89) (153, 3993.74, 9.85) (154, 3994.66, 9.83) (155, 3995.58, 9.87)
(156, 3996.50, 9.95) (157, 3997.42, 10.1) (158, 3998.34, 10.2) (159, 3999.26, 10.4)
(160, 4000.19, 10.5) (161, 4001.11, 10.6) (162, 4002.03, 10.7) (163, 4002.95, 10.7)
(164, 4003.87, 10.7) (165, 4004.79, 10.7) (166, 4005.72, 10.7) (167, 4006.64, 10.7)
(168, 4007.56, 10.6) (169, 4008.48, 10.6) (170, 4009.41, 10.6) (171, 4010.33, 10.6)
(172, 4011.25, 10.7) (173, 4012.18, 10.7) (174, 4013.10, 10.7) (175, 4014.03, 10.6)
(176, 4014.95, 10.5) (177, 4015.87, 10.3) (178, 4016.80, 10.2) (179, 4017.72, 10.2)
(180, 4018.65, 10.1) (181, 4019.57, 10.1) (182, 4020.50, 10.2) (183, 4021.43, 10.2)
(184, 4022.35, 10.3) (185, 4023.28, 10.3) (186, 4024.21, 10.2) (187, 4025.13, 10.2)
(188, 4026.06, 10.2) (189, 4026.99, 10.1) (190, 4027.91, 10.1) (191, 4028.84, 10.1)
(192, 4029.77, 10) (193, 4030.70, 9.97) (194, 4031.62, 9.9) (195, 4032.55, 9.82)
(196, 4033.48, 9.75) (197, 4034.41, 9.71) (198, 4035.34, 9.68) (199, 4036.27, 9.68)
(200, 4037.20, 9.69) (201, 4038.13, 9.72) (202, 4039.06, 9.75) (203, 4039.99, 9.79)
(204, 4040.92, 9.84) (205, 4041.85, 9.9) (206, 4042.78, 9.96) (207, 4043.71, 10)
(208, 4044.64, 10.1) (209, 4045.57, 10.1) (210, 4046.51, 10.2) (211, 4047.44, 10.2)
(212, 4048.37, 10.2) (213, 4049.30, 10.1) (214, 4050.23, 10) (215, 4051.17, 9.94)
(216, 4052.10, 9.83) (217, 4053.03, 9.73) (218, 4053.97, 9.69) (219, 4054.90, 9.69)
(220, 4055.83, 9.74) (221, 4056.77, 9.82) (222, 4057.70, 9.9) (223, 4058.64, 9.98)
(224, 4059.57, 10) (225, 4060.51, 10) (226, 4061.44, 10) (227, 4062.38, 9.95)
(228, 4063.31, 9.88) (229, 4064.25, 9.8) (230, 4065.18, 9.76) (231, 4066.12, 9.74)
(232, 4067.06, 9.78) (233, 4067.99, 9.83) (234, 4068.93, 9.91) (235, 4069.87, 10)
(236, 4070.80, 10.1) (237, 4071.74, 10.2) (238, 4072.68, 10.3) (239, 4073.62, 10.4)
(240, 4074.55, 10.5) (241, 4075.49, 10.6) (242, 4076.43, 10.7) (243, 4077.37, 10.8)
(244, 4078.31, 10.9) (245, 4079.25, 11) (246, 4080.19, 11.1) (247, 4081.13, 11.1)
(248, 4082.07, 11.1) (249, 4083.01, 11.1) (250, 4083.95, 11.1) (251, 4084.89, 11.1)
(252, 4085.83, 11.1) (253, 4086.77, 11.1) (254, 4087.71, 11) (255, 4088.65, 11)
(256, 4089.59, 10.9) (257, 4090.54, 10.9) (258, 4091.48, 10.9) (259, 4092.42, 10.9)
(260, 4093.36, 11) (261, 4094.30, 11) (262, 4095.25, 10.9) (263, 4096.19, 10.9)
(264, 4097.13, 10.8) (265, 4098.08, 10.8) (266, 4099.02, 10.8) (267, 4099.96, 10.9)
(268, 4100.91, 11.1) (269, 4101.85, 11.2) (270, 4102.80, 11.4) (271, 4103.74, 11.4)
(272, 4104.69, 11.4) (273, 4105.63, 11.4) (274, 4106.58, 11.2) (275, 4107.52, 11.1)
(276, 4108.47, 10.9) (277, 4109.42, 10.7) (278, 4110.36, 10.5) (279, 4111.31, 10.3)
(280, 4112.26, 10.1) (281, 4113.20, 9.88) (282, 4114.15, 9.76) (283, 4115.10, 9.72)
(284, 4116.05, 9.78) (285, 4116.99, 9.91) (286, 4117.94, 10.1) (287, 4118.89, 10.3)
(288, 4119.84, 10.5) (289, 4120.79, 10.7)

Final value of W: 1.07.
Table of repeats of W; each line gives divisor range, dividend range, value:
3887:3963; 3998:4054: 1.05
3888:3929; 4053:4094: 1.08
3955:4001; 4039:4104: 1.07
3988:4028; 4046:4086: 1.02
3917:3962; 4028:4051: 1.06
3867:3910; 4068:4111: 1.06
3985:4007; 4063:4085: 1.05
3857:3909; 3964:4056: 0.95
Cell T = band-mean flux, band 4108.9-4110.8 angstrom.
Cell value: 10.6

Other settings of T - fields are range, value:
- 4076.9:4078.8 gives 10.8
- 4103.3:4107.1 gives 11.4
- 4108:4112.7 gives 10.5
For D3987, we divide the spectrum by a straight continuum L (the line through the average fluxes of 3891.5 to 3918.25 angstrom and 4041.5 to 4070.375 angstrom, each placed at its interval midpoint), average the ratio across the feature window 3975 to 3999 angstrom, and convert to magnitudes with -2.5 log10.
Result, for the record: 0.00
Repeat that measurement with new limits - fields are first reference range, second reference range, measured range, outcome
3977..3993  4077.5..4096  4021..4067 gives 0.08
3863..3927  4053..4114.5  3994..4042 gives 0.06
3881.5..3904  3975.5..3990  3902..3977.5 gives 0.05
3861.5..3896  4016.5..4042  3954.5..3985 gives 0.05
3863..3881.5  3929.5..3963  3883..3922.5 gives 0.08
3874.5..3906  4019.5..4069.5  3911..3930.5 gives 0.08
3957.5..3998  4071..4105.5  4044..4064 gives 0.08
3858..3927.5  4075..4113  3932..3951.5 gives 0.13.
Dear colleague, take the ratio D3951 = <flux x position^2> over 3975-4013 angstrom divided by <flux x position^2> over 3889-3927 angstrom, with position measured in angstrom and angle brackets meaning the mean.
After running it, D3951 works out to 1.03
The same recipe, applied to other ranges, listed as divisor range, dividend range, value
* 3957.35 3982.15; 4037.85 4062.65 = 1.02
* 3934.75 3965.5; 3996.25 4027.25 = 1.08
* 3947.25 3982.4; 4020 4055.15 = 1.01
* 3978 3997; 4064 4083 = 1.06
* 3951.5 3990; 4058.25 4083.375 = 1.06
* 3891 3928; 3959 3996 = 1.01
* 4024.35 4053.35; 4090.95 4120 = 1.11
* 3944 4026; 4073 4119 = 1.10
